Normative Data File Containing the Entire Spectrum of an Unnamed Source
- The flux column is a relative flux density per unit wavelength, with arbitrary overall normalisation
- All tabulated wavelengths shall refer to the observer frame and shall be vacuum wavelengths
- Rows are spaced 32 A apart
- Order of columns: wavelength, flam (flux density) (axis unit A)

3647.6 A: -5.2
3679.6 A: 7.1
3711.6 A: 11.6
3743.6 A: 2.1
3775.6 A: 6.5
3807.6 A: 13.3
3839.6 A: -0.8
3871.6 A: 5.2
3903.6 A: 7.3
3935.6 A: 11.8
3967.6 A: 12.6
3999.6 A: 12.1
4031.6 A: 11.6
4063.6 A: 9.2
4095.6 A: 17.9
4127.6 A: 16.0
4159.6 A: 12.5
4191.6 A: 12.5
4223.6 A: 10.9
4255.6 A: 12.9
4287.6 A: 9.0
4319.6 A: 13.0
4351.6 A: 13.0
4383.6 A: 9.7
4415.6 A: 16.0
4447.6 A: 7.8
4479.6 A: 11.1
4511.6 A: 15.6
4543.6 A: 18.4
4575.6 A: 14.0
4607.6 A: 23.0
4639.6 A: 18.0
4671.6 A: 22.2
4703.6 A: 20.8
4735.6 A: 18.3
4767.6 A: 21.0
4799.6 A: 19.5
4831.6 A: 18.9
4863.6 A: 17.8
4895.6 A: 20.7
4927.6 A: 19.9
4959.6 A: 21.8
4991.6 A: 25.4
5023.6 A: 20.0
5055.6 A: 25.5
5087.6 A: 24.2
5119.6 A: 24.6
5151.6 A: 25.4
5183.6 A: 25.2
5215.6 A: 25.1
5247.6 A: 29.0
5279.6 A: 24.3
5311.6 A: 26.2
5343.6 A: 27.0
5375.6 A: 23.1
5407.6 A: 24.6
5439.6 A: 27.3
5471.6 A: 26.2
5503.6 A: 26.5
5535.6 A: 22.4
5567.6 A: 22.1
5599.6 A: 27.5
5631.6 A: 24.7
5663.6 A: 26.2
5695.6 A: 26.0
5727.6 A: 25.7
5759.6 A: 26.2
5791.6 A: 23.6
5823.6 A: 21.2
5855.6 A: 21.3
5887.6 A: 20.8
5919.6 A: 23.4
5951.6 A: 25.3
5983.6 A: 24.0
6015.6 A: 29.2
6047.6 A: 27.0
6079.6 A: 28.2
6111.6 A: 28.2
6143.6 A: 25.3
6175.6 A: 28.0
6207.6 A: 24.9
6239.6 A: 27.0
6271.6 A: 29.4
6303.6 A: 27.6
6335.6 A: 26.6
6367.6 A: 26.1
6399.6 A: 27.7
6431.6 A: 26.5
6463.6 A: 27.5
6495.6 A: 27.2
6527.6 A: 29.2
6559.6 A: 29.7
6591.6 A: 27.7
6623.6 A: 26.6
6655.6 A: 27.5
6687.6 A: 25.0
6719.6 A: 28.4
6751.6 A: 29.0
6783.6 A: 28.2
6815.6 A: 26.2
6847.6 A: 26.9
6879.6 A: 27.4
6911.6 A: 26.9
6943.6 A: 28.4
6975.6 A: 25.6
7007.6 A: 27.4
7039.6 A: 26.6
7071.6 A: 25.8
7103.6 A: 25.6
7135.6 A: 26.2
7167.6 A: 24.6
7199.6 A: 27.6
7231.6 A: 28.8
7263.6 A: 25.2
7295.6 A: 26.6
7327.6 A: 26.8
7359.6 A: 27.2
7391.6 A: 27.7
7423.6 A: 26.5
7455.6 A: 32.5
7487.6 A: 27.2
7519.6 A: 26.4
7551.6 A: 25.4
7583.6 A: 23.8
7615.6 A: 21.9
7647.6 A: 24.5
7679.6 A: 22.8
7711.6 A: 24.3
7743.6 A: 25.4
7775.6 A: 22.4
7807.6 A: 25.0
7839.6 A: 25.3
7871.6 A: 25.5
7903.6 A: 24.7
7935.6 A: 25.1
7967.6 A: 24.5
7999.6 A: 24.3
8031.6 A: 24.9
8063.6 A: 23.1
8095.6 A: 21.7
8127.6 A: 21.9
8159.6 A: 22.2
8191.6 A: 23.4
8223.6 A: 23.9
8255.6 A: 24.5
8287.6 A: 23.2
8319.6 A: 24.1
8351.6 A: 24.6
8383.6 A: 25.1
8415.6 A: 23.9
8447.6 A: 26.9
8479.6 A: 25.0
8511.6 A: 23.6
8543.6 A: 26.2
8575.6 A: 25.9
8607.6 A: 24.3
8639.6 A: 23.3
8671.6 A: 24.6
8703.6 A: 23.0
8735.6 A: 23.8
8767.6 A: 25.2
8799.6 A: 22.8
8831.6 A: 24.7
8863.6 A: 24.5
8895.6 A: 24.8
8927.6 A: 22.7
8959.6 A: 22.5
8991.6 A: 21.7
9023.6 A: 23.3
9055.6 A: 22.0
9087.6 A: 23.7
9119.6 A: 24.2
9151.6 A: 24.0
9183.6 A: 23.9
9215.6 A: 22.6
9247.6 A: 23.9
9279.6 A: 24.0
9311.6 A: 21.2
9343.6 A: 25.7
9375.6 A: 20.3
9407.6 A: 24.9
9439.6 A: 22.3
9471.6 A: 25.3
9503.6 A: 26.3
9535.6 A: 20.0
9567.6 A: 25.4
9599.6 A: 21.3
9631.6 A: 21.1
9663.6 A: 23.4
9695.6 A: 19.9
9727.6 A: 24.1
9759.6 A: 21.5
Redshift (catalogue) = 0.134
